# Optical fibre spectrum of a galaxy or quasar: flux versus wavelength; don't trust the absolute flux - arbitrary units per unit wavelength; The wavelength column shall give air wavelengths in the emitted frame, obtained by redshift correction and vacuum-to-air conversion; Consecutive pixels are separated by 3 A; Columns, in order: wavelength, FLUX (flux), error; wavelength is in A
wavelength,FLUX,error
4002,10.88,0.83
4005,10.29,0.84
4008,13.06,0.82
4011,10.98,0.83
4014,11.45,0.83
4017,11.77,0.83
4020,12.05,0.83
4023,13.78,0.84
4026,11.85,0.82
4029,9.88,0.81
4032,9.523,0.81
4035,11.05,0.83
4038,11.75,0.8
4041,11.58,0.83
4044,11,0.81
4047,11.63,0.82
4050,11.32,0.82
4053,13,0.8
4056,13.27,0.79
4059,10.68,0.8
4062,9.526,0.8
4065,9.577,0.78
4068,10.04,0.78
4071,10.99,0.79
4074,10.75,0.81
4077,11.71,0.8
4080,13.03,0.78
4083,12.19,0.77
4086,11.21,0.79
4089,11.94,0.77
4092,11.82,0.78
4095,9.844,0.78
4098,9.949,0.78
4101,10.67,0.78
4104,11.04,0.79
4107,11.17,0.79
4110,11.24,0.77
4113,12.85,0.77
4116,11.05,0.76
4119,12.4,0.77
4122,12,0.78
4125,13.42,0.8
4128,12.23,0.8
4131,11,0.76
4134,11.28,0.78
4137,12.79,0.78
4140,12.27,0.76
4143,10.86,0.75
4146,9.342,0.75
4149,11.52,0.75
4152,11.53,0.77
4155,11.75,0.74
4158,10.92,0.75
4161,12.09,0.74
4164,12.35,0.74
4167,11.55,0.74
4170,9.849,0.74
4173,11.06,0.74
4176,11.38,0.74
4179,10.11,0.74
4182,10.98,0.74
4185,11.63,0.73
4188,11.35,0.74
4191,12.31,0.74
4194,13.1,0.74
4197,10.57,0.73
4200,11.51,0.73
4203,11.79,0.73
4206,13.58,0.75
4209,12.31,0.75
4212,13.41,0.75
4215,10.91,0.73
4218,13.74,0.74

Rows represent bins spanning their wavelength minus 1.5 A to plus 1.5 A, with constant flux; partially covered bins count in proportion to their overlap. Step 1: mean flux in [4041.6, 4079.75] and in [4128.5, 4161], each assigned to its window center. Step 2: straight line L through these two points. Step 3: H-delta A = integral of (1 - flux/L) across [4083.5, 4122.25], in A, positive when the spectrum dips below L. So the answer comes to -0.1 A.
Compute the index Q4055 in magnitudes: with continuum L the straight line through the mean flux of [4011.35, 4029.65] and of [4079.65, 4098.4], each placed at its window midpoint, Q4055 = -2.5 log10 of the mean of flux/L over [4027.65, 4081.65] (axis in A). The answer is 0.05 mag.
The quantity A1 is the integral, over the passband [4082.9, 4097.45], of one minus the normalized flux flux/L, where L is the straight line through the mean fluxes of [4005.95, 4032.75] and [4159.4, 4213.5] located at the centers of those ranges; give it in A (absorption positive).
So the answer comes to 0.5 A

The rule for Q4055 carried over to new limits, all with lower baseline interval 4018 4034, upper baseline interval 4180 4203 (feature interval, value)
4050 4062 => -0.04 mag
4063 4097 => 0.03 mag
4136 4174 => 0.02 mag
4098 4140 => -0.02 mag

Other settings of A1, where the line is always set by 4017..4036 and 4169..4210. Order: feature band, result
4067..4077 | 0.6 A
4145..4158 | 0.5 A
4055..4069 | 1.1 A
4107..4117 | -0.2 A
